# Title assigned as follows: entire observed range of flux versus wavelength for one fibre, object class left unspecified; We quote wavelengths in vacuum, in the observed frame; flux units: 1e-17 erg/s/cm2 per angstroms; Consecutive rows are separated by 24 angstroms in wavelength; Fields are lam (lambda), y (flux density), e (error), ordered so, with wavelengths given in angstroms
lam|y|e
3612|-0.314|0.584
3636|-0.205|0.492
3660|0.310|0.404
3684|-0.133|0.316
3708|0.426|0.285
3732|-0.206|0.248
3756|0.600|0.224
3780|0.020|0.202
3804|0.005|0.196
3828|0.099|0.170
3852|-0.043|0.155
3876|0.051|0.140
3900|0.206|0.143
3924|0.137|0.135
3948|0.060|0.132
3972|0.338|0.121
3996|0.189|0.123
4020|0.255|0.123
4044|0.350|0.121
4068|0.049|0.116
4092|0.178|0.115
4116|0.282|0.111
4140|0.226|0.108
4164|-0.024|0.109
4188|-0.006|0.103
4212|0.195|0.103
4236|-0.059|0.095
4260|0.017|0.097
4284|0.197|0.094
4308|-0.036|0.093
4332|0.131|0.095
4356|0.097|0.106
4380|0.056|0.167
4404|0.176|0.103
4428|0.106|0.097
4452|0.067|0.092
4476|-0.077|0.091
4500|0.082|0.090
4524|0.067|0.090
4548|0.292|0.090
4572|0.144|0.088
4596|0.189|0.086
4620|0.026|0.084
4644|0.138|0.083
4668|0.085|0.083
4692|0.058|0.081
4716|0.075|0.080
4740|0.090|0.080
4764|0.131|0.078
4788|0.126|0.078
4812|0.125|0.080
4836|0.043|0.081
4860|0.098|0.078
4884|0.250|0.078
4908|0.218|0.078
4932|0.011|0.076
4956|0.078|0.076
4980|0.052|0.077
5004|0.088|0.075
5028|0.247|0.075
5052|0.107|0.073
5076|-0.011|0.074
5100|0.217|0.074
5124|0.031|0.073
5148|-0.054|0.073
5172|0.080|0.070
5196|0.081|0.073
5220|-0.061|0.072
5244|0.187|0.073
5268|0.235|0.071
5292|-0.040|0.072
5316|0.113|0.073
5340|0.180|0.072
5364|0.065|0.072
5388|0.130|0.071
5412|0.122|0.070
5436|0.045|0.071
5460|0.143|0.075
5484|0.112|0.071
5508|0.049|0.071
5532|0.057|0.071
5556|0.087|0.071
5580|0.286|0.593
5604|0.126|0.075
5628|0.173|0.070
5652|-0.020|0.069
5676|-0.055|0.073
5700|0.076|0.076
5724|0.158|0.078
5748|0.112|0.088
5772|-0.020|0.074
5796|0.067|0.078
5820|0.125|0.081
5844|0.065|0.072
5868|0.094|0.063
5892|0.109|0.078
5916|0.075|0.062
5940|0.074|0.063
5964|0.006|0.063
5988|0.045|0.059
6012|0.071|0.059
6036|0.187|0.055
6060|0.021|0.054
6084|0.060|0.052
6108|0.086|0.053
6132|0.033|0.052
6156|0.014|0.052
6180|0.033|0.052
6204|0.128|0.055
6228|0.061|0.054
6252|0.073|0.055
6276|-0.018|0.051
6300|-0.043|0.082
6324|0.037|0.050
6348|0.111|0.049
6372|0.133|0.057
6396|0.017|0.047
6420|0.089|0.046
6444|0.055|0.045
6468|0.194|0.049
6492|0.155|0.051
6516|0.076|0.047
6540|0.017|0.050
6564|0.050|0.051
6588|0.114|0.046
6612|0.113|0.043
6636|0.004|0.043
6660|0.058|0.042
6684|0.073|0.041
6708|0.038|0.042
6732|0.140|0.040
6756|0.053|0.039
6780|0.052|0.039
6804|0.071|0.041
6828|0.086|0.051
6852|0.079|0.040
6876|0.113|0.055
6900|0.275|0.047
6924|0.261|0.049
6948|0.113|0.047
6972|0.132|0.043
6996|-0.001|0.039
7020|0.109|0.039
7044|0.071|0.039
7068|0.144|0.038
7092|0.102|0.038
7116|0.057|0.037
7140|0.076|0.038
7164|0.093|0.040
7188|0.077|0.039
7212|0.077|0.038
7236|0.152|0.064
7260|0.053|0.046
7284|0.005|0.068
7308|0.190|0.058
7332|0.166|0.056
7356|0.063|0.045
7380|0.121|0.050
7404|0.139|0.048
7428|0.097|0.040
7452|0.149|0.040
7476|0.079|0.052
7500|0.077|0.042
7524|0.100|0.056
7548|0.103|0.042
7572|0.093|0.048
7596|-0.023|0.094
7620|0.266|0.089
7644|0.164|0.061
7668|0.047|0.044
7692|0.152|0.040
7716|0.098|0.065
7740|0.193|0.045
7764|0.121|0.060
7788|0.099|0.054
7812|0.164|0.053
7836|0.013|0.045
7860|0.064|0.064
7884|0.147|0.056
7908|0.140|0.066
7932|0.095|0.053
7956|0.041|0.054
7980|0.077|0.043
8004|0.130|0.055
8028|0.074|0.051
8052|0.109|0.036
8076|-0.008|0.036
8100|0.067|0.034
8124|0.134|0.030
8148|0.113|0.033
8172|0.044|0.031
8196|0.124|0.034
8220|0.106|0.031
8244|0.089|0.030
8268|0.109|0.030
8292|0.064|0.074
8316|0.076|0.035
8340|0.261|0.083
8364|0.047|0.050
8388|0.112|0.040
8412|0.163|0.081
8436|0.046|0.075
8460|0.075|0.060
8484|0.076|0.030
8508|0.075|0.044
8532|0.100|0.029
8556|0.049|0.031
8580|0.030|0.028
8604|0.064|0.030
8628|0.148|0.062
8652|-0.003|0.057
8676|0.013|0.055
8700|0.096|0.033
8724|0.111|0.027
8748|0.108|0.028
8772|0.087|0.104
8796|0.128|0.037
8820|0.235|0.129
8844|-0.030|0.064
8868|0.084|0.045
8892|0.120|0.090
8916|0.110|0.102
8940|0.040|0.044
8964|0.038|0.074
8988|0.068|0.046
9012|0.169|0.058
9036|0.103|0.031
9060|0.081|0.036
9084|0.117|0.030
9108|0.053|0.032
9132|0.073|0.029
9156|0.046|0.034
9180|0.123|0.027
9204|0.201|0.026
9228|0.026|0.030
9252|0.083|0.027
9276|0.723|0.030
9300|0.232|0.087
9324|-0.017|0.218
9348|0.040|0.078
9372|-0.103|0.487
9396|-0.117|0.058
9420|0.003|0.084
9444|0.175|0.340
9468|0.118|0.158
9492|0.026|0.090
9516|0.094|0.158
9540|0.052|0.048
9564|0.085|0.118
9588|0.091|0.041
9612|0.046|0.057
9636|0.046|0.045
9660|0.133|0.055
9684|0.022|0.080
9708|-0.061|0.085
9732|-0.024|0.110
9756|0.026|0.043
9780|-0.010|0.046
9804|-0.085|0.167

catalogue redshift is 0.853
